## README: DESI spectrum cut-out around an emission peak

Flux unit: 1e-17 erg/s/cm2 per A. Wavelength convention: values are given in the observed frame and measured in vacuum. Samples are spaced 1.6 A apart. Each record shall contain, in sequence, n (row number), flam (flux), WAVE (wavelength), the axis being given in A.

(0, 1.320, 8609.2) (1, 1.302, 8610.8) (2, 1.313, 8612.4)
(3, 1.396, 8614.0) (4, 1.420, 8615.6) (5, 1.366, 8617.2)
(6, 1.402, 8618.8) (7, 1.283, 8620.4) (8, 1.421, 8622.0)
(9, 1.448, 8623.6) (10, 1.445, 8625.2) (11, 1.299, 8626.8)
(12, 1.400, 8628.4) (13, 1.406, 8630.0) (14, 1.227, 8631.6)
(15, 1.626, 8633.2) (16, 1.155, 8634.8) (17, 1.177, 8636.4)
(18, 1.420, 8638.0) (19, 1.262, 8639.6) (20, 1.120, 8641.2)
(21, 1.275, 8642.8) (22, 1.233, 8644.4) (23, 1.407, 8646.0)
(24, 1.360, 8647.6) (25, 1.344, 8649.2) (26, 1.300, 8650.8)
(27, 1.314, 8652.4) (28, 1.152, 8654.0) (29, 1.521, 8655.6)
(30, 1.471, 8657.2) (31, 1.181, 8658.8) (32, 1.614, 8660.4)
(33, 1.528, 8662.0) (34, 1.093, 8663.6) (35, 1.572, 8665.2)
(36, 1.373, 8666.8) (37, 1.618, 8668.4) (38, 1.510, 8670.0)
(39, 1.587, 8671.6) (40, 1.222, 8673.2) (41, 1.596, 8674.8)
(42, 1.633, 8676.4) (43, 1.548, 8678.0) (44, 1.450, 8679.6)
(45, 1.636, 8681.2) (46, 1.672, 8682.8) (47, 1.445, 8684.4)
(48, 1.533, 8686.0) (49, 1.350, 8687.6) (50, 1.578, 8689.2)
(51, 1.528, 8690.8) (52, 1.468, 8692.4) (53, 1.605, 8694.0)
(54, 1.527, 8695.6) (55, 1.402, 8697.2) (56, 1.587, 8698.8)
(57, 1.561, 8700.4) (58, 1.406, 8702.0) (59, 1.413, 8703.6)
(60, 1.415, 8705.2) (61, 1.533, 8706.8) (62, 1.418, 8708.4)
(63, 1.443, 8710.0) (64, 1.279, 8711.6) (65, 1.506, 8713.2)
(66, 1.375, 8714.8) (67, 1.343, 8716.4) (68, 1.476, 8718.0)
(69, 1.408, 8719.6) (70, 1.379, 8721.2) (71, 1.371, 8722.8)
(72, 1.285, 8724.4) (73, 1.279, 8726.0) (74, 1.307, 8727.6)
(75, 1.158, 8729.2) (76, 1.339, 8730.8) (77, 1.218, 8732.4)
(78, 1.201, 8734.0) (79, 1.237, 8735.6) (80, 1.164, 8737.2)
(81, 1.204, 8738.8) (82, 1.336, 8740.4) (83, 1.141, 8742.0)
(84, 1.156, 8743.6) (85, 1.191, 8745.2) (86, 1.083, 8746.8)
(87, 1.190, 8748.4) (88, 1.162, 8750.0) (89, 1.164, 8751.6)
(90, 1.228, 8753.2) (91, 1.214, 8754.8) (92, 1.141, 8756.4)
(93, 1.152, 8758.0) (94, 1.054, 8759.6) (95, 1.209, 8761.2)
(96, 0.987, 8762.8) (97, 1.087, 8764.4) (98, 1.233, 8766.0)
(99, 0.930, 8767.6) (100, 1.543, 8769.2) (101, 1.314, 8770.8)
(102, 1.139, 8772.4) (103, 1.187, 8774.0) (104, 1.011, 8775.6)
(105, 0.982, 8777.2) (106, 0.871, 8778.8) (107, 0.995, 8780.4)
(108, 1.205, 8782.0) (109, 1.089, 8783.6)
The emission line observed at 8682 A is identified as C III] 1909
